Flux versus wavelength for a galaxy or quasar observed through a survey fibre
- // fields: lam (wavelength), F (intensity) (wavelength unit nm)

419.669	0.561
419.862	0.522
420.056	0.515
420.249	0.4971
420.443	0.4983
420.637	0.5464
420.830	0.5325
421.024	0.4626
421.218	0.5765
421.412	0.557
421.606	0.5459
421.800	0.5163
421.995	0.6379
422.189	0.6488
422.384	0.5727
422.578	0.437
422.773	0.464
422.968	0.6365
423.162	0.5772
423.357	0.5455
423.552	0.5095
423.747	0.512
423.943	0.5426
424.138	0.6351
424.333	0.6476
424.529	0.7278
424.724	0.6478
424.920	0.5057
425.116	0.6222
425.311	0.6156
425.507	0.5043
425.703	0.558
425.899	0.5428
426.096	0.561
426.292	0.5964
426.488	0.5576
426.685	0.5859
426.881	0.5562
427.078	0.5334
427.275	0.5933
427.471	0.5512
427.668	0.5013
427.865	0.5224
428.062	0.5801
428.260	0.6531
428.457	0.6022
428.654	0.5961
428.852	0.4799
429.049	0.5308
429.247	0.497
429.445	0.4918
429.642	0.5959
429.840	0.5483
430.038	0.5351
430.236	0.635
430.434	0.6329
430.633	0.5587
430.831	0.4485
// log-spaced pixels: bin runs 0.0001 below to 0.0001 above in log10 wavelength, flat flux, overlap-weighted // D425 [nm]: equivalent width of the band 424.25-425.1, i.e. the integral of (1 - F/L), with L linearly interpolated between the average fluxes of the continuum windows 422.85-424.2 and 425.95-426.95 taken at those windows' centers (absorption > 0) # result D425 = -0.10 nm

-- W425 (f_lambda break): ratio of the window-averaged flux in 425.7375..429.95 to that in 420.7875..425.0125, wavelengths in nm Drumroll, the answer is 1.0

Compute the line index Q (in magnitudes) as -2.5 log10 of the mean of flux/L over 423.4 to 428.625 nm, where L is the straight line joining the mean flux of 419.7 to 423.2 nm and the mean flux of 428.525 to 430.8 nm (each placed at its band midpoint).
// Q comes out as -0.05 mag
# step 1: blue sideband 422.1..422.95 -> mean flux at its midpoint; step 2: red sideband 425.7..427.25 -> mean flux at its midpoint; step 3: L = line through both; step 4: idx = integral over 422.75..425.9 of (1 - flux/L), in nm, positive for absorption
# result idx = -0.172 nm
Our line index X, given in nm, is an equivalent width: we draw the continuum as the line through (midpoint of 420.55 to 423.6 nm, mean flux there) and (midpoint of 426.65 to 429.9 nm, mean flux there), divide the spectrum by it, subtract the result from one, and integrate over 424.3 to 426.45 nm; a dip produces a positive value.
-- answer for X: -0.15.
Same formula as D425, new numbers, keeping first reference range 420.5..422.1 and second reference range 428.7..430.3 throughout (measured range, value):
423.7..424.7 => -0.14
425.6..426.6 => -0.04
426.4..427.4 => -0.04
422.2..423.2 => 0.00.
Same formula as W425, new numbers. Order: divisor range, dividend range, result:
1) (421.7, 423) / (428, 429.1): 1.04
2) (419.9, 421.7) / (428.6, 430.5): 1.05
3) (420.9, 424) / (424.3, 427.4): 1.07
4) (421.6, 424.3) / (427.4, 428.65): 1.02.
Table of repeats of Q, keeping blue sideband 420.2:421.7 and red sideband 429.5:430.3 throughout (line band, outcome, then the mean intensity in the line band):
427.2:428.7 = -0.022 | 0.574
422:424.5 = -0.057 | 0.568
